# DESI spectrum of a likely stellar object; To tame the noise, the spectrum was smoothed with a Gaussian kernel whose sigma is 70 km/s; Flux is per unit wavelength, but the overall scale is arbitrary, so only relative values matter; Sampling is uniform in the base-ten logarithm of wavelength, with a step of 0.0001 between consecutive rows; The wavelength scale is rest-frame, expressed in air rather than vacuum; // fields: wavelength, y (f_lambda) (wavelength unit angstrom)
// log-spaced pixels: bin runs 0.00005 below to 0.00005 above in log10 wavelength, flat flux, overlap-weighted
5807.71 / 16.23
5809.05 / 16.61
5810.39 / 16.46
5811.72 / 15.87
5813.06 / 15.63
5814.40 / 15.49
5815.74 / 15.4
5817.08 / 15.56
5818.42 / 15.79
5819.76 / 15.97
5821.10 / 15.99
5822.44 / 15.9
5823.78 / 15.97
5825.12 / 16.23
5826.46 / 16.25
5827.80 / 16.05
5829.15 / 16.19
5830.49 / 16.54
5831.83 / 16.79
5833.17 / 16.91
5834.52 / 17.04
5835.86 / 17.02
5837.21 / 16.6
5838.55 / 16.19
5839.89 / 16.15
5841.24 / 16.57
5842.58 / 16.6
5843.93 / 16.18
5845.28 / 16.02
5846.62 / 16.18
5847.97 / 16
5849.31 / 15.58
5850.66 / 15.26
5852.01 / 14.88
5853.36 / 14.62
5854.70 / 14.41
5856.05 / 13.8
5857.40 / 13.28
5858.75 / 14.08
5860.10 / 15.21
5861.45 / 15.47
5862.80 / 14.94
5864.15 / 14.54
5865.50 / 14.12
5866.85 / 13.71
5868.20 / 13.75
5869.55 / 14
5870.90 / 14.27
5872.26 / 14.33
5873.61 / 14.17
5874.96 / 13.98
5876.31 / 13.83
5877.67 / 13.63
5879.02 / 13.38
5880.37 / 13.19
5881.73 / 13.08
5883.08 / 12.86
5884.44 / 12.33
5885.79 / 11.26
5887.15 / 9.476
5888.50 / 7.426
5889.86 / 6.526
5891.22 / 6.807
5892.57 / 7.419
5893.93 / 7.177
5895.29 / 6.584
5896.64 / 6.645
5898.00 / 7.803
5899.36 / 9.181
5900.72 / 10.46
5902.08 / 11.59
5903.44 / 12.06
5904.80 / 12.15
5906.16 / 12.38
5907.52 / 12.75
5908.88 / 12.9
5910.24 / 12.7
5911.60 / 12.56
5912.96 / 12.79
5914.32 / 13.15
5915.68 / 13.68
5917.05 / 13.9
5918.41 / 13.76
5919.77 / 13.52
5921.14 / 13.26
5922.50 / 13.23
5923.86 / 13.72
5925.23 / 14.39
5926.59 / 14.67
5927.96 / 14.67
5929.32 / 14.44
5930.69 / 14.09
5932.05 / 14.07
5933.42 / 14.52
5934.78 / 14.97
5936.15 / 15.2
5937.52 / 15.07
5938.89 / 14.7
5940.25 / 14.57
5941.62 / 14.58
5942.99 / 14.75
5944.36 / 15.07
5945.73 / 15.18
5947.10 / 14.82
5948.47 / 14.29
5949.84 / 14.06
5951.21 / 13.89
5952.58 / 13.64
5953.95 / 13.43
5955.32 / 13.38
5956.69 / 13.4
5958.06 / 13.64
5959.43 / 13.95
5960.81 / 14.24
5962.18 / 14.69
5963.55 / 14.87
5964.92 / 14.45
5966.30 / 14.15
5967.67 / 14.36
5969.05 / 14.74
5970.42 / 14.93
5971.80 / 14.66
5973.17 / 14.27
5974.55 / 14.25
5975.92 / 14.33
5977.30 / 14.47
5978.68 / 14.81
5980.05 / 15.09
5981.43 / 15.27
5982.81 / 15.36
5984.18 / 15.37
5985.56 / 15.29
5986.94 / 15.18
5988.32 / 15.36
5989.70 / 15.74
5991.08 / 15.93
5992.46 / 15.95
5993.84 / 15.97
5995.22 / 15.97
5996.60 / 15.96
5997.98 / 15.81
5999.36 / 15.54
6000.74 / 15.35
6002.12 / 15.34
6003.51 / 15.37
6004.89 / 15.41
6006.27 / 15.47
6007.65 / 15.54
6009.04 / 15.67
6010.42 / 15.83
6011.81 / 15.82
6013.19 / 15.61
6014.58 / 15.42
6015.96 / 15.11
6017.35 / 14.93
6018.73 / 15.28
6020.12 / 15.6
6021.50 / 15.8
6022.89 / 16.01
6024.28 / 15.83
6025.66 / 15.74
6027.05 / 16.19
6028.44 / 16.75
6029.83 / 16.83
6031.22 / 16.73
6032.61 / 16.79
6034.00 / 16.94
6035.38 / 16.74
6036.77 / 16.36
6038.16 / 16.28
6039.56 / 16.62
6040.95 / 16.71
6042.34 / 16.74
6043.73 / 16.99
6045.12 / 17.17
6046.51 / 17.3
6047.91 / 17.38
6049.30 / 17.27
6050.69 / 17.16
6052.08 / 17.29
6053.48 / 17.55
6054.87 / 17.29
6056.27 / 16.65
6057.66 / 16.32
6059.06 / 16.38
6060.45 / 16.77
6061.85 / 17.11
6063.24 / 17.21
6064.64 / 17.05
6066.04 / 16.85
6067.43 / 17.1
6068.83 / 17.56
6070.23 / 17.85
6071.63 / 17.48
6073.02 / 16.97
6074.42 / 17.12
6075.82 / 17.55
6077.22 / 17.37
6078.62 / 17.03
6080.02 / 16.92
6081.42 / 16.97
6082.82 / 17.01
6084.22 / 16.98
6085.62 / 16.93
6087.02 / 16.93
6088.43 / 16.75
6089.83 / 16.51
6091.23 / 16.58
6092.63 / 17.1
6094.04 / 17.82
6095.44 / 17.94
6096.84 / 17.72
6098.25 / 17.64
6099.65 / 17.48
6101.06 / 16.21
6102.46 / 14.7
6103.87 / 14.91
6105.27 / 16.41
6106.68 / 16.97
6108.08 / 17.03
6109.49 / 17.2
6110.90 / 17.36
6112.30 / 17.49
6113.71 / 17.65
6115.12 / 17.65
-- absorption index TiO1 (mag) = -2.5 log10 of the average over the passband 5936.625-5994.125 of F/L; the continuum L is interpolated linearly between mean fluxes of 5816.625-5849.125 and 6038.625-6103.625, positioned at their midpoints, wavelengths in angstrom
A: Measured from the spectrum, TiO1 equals 0.14 mag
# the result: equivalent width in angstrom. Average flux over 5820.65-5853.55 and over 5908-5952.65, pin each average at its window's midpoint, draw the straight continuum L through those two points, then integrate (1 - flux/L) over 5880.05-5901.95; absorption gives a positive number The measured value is 8.4 angstrom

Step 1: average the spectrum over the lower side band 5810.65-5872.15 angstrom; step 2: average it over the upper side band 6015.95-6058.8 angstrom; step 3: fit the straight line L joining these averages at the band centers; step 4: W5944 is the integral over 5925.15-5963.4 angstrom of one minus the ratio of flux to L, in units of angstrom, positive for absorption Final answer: 4.0 angstrom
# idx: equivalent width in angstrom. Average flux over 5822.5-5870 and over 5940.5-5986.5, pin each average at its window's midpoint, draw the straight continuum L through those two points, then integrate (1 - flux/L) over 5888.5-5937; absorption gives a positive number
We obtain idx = 9.6 angstrom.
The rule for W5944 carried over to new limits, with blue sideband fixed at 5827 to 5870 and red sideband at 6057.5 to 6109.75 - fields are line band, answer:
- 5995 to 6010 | 0.8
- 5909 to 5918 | 1.6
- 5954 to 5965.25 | 1.5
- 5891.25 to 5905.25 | 6.1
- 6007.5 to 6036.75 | 1.1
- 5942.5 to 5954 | 1.2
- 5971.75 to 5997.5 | 1.7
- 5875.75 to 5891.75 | 4.6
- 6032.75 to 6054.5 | -0.3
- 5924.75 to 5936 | 1.0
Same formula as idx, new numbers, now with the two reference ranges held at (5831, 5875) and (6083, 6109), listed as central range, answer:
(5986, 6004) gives 0.6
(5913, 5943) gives 3.0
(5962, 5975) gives 1.2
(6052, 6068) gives -0.4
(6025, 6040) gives -0.1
